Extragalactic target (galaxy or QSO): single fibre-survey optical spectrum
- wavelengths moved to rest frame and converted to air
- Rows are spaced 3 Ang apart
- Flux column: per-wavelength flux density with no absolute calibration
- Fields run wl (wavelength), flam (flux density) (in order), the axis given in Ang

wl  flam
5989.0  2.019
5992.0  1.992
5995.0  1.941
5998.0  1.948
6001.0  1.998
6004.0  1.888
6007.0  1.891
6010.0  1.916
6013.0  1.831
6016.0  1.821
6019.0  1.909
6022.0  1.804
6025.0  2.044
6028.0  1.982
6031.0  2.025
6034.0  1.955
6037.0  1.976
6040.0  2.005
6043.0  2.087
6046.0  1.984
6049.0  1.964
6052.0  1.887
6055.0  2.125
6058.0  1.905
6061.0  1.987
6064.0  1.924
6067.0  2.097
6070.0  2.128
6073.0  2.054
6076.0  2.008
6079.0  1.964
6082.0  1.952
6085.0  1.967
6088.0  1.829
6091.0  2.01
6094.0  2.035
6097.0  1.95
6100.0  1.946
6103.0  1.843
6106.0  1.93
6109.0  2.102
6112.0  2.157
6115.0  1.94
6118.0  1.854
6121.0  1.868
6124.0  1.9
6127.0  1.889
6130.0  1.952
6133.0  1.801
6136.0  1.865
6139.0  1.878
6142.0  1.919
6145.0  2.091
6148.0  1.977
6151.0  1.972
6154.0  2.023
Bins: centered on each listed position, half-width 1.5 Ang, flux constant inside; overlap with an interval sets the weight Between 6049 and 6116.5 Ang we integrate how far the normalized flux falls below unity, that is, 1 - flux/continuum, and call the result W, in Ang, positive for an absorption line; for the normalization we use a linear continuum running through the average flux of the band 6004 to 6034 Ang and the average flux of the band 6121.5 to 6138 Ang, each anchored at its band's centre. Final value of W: -3.30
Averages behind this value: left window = 1.91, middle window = 1.99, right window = 1.88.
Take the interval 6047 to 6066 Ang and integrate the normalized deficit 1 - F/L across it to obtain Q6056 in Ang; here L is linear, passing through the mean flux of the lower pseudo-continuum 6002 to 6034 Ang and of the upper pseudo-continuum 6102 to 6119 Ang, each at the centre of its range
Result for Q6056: -0.3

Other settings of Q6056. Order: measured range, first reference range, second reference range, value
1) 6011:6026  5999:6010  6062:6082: 0.5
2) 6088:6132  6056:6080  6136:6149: 0.7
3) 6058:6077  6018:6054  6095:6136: -0.7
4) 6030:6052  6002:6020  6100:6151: -1.1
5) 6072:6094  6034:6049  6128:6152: 0.0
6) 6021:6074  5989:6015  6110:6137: -2.0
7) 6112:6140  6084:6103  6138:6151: 0.9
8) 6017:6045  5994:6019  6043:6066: -0.5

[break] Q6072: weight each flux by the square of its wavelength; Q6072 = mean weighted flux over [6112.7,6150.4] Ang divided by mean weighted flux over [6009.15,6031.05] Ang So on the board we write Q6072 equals 1.0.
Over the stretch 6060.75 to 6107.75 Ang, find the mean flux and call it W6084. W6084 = 1.98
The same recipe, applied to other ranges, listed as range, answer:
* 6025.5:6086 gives 2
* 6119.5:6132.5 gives 1.89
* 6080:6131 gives 1.95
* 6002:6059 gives 1.95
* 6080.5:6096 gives 1.96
